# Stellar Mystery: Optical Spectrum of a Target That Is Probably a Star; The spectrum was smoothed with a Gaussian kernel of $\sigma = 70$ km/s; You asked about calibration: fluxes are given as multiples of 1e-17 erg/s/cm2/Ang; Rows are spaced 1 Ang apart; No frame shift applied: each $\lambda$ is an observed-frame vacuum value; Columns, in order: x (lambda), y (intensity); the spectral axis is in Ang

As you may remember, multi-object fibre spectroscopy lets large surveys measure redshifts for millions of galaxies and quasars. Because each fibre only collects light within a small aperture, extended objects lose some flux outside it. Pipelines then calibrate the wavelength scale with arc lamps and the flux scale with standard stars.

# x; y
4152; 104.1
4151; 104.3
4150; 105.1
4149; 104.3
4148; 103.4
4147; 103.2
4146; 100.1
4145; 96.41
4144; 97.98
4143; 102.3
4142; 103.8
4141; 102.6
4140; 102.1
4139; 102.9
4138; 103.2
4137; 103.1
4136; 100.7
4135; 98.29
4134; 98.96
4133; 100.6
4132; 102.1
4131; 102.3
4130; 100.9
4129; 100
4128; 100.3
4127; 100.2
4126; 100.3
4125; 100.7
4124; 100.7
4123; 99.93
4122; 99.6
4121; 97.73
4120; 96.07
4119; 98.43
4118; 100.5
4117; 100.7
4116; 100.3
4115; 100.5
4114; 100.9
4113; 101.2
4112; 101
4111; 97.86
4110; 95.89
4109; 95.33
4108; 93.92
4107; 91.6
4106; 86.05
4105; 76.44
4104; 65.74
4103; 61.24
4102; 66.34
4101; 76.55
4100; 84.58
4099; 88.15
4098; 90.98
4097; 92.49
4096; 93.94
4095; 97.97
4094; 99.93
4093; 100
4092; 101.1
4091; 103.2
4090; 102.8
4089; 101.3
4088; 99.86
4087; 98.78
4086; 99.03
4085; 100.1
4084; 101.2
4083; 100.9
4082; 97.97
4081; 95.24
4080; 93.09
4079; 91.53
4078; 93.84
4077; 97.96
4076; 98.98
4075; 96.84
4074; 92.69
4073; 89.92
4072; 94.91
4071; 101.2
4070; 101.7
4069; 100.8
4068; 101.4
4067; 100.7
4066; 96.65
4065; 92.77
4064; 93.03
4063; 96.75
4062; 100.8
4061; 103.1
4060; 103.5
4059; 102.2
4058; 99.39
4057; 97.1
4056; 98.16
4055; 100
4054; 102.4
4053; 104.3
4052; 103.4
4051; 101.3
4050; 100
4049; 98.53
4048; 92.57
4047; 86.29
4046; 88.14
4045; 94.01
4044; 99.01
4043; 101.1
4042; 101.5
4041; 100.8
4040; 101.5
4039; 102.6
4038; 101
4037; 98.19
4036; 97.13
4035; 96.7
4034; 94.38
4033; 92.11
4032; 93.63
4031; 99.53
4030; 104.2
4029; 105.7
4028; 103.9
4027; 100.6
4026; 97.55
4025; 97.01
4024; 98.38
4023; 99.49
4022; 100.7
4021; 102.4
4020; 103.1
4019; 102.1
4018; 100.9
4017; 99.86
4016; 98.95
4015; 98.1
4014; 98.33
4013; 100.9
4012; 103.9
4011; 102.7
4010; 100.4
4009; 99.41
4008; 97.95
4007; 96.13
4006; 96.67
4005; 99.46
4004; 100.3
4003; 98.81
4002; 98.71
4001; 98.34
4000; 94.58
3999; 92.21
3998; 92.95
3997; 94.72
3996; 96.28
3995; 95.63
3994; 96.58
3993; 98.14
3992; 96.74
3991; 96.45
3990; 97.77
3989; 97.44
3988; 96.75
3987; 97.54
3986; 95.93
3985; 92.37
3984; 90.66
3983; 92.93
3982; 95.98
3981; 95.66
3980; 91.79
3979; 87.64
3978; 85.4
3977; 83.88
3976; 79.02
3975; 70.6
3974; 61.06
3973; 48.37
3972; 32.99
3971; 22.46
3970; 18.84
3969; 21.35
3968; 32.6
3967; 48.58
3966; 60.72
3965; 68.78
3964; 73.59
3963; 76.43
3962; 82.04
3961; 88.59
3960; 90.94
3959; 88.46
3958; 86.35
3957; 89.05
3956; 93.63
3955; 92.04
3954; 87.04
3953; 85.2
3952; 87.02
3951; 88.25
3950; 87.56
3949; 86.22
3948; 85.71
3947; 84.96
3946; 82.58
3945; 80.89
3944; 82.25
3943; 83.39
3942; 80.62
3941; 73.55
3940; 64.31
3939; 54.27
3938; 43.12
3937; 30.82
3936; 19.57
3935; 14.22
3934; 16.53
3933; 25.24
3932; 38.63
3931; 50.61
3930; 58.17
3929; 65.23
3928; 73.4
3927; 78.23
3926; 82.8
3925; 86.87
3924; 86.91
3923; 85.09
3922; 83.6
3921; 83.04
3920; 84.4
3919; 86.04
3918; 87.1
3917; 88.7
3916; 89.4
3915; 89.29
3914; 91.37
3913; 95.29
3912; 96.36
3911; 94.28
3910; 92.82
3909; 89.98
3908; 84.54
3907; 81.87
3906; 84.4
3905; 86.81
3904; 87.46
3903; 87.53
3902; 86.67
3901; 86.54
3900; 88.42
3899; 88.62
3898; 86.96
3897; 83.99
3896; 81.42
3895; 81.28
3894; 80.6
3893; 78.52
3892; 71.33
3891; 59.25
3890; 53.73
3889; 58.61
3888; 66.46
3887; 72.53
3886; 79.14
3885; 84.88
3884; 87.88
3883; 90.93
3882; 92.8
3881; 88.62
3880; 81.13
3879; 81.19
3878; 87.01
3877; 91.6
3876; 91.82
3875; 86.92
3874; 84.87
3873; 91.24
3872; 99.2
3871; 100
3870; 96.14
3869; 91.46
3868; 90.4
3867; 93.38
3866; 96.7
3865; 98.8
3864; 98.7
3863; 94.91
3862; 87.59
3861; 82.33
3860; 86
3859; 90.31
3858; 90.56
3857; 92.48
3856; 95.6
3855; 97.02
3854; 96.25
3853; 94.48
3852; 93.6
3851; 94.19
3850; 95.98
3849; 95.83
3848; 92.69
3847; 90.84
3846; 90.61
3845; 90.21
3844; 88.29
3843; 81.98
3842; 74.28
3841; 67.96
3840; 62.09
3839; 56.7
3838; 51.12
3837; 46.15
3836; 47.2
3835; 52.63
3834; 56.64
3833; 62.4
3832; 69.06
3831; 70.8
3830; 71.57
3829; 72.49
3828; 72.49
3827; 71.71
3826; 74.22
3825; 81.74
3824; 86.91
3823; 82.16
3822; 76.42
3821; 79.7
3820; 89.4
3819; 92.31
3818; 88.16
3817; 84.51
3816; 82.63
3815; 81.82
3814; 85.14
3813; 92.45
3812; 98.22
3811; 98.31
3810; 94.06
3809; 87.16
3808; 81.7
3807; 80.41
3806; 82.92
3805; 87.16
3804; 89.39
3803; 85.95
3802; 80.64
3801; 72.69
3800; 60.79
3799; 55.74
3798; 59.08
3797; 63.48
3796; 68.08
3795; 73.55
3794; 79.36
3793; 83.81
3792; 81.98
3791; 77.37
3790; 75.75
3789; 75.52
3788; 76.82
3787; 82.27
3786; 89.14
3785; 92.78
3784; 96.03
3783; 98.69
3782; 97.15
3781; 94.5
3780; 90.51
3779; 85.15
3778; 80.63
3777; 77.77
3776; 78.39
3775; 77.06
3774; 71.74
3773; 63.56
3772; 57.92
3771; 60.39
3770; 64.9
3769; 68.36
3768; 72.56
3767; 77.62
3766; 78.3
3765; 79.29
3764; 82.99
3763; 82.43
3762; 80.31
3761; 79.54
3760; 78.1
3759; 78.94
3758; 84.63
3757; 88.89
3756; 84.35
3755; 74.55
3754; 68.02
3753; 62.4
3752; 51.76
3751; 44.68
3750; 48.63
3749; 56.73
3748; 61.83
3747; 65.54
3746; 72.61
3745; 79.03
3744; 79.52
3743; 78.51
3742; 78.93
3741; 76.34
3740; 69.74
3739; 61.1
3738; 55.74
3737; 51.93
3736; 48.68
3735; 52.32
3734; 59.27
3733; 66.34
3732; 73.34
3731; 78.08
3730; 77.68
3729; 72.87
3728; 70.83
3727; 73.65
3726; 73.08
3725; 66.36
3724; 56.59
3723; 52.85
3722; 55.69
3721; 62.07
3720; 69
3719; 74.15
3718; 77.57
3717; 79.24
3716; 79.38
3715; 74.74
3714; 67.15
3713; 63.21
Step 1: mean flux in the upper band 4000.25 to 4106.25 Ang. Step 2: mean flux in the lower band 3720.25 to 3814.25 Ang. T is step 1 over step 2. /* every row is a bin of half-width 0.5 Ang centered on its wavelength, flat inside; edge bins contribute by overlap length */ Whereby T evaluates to 1.30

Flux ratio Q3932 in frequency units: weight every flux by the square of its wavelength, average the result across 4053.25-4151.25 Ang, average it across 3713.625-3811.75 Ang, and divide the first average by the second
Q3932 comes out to 1.56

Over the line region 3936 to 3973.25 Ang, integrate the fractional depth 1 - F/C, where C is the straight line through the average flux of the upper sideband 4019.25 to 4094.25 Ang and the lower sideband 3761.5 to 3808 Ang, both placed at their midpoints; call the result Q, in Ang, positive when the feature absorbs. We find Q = 8.9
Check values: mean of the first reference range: 78.1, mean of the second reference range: 98.7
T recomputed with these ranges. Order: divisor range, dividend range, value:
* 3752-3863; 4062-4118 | 1.19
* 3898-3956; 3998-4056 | 1.29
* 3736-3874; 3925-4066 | 1.09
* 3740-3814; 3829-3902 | 1.07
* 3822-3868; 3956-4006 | 1.01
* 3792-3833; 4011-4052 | 1.24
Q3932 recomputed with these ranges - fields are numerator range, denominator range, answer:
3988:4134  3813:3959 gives 1.33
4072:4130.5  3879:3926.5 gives 1.25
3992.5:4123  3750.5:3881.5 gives 1.35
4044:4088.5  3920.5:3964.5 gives 1.44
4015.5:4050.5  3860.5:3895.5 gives 1.26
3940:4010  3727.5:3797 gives 1.26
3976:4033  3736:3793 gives 1.47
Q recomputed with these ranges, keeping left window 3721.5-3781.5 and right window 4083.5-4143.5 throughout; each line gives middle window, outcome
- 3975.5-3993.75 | -1.2 Ang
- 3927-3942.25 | 6.6 Ang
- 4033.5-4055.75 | -1.7 Ang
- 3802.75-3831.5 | -3.2 Ang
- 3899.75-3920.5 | -1.7 Ang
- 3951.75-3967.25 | 0.7 Ang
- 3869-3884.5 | -2.1 Ang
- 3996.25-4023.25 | -3.0 Ang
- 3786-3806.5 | -0.6 Ang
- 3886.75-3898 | 1.2 Ang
